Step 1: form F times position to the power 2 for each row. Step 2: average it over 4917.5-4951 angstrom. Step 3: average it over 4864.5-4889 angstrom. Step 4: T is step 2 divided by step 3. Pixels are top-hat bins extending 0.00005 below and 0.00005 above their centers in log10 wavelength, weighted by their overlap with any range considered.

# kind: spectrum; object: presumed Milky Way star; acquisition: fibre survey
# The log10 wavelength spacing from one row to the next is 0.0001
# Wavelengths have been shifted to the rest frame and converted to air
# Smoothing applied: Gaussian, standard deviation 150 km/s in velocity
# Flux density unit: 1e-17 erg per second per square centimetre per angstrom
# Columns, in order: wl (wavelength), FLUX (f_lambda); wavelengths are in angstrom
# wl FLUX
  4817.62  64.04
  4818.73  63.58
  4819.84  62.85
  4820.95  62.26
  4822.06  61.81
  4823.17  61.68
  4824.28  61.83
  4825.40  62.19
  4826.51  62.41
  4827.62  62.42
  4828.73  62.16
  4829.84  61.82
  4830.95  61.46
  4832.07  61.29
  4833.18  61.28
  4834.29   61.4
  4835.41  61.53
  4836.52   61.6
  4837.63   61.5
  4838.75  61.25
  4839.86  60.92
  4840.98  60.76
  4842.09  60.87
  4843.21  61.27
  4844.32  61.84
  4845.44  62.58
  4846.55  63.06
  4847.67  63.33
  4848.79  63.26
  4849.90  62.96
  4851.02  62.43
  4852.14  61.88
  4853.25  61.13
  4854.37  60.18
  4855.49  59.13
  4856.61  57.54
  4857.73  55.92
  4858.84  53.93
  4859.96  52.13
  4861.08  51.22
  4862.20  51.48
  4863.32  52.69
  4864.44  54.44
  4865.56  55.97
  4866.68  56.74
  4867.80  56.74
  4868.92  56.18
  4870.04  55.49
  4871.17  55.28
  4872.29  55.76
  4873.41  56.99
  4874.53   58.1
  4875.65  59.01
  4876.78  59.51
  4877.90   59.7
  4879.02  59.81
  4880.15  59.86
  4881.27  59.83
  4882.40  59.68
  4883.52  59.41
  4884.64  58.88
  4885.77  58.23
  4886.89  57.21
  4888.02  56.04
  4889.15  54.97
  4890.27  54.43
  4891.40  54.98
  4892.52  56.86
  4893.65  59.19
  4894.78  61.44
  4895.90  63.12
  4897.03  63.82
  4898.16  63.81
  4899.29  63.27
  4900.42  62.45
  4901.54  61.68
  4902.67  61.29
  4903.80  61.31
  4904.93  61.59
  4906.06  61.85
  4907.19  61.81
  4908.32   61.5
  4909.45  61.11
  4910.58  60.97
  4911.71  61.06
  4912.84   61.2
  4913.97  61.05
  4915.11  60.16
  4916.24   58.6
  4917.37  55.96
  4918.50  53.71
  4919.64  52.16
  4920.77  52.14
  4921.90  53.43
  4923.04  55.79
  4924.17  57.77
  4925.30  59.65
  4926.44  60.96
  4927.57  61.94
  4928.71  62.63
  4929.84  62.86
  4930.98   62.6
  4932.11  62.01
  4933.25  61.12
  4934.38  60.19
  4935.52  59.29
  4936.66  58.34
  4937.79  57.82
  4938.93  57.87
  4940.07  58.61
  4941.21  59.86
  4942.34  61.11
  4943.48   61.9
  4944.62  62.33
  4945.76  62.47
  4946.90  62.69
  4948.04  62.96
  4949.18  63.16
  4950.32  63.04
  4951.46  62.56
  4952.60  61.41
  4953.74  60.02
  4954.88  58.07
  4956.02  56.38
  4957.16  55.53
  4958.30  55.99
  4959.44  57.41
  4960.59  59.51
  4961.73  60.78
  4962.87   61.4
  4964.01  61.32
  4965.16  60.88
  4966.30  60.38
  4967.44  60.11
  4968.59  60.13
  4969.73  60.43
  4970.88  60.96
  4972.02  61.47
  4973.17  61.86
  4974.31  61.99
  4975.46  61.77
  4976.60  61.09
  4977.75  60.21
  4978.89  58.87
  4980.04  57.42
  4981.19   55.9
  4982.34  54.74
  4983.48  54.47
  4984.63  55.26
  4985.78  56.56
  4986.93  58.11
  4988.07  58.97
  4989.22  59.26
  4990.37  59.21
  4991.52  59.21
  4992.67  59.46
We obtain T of 1.06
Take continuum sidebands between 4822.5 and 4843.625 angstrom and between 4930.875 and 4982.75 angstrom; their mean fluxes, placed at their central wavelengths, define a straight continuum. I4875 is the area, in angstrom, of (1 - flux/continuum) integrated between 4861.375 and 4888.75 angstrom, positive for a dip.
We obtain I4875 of 1.8 angstrom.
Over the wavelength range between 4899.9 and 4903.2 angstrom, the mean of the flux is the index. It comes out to 61.9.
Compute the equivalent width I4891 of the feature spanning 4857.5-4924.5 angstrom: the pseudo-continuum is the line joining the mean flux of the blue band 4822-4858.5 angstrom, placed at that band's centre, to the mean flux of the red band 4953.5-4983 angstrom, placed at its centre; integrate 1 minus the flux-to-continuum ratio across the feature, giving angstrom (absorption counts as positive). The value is 2.8 angstrom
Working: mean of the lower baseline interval 61.4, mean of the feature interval 58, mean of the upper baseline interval 59.4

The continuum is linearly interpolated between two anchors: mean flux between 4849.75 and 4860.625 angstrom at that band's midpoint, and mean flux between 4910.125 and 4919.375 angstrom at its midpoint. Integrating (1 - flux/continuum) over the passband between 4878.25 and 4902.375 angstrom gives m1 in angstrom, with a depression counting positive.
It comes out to -0.3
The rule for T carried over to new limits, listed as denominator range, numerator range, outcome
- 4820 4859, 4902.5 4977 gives 1.02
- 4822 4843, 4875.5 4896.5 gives 0.97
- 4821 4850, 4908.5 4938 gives 0.99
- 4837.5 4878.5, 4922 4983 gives 1.07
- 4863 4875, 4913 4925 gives 1.03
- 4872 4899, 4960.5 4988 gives 1.05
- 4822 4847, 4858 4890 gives 0.93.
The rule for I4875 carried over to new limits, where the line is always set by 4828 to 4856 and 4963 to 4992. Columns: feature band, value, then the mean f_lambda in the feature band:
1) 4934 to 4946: 0.0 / 59.9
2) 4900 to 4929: 0.5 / 59.3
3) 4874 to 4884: 0.3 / 59.4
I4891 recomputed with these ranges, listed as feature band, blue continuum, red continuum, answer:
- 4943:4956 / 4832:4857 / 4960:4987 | -0.4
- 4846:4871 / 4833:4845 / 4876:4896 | 1.1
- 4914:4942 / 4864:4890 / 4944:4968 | 0.4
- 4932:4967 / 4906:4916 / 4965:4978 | 0.5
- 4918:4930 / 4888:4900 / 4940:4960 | 0.5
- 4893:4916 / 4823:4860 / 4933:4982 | -0.4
